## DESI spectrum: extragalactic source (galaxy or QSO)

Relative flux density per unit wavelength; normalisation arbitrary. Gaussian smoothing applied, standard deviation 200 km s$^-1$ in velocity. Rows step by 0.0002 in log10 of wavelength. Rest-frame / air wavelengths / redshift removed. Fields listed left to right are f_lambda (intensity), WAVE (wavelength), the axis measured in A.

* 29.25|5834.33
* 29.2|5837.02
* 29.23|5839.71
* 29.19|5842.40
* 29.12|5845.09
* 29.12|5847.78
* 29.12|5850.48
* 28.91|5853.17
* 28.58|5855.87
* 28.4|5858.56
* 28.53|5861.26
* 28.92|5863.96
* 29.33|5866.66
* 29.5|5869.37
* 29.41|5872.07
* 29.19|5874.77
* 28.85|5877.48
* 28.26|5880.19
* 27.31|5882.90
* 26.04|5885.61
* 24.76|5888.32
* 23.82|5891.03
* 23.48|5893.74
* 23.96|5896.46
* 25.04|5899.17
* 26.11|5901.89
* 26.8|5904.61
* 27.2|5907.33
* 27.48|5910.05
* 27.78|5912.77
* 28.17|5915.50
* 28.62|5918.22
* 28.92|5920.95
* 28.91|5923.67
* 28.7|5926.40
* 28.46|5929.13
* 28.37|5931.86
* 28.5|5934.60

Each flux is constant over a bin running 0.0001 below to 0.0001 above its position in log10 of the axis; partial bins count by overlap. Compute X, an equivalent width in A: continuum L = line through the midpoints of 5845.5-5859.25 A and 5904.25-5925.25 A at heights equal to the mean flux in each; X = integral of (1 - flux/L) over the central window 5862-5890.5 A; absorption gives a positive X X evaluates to 0.5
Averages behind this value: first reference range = 28.9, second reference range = 28.1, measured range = 28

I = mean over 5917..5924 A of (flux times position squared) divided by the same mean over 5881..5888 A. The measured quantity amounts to 1.10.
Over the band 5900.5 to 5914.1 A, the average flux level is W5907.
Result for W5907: 27.1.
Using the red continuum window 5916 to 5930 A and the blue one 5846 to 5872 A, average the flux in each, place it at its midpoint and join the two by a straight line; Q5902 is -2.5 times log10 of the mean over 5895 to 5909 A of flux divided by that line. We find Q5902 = 0.12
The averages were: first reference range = 29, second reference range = 28.7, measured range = 25.8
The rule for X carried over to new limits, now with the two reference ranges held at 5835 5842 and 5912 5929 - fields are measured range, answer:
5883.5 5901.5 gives 2.5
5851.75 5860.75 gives 0.1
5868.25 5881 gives -0.1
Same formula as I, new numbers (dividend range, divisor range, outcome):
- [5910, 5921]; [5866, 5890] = 1.02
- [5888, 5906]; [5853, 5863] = 0.88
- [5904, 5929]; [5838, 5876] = 0.99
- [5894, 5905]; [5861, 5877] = 0.87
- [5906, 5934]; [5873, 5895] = 1.08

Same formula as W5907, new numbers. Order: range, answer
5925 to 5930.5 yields 28.6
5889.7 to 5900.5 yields 24.1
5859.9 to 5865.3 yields 28.7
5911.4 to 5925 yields 28.5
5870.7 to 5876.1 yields 29.3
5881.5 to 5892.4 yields 25.5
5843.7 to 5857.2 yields 29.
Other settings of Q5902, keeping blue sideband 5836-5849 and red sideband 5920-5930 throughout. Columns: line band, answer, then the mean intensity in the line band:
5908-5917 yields 0.040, 27.8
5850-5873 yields 0.005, 29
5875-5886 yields 0.042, 27.9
